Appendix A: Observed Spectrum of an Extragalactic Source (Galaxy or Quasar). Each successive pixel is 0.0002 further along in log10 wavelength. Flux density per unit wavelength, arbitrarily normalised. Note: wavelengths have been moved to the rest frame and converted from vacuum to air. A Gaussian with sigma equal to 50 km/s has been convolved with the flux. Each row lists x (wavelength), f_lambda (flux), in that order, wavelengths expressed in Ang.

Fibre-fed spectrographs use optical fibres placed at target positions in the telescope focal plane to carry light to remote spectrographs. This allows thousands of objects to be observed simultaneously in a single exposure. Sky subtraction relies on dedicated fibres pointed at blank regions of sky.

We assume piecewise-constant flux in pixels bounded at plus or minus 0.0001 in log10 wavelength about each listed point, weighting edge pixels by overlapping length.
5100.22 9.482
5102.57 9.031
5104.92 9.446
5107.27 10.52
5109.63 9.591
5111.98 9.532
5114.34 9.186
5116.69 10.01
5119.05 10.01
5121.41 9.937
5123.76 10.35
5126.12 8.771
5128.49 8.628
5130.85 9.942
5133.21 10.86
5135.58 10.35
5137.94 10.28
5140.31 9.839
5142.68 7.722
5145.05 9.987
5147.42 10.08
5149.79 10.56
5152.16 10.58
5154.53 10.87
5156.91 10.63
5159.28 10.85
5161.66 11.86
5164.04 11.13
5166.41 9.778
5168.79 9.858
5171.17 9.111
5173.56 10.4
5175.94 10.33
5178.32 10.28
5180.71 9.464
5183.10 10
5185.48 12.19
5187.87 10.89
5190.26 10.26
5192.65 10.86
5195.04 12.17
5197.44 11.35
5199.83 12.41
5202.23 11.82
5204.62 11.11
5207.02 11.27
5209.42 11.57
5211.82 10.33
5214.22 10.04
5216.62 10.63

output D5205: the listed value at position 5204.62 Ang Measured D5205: 11.11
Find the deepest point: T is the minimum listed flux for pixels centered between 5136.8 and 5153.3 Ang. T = 7.722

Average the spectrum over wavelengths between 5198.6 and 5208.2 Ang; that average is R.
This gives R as 11.7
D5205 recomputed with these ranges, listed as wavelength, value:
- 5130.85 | 9.942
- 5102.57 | 9.031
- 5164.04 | 11.13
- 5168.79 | 9.858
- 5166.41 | 9.778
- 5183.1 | 10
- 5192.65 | 10.86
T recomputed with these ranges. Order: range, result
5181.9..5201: 10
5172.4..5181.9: 9.464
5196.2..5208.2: 11.11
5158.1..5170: 9.778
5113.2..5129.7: 8.628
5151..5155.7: 10.58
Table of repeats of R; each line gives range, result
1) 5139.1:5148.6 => 9.4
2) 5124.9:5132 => 9.11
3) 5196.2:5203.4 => 11.8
